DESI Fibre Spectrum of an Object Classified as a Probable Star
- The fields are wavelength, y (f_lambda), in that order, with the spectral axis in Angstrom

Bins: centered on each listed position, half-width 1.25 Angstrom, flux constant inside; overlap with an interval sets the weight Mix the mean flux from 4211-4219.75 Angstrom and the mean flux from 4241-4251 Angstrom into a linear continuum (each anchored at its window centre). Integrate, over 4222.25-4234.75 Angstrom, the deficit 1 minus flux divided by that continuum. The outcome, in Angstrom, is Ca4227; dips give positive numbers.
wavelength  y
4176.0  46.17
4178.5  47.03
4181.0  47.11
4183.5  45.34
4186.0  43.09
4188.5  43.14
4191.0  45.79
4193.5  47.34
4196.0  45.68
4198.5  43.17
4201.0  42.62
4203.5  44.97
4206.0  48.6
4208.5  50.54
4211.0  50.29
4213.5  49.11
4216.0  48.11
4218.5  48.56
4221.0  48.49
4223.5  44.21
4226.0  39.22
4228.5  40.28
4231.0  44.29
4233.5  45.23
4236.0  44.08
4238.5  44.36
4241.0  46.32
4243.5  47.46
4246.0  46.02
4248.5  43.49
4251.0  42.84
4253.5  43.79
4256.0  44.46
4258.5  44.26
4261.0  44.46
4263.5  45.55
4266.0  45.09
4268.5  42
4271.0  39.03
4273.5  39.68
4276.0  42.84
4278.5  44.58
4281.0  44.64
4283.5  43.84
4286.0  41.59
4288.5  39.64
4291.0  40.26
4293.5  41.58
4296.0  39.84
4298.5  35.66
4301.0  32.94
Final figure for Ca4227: 1.2 Angstrom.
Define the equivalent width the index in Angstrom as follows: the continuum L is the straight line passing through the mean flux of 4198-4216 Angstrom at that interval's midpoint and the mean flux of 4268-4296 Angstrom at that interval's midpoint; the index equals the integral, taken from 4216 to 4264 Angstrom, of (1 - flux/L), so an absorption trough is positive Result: 0.1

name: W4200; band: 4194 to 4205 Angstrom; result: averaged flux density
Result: 44.4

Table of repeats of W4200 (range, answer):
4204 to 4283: 44.9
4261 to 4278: 42.6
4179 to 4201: 45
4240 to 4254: 45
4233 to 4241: 44.8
